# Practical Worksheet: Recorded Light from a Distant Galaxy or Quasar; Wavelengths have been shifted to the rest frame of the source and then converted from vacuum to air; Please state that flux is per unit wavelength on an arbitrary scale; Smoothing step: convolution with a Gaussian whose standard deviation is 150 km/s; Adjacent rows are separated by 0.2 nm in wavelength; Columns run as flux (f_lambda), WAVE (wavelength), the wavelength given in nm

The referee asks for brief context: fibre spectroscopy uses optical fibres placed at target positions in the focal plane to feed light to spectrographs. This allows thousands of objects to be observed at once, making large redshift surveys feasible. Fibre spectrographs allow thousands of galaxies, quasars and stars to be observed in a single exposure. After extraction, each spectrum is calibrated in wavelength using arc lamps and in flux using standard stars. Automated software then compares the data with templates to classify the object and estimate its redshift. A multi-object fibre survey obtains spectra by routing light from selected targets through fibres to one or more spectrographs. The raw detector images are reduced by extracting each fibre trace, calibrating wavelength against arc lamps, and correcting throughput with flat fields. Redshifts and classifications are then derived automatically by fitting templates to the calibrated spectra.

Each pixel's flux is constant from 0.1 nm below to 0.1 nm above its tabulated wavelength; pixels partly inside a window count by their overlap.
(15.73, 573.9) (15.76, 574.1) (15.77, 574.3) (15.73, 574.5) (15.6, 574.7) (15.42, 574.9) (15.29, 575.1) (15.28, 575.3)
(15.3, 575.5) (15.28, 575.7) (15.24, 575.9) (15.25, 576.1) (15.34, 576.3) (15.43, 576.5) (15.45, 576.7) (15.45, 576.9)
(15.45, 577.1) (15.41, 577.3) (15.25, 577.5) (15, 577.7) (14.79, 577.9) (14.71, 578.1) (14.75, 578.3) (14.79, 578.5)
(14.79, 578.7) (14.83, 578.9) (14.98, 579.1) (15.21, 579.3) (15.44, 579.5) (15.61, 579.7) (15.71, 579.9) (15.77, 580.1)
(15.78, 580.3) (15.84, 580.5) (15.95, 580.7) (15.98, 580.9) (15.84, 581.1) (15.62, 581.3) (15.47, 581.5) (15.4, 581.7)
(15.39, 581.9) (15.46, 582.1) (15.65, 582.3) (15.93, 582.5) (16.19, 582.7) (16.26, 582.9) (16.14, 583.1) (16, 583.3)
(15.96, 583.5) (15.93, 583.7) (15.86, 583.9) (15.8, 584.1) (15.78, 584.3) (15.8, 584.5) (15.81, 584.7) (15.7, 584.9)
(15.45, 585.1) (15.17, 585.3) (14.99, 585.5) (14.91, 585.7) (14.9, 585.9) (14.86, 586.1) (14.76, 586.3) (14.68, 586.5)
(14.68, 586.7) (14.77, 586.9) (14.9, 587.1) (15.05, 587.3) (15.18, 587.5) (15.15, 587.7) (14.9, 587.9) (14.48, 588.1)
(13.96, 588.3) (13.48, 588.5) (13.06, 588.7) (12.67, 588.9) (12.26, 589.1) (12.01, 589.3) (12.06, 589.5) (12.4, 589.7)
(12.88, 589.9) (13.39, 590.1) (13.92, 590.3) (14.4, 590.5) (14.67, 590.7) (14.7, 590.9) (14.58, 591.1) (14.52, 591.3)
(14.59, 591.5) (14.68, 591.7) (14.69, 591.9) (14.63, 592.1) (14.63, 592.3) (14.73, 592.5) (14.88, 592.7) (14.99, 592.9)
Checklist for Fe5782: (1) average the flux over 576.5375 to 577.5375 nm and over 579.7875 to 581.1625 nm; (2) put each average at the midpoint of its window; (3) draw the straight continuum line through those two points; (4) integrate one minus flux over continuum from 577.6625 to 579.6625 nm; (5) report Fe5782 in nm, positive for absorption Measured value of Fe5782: 0.09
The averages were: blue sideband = 15.4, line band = 14.9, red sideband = 15.8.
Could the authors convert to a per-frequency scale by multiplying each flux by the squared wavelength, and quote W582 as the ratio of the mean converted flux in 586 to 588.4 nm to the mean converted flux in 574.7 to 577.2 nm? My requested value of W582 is 1.00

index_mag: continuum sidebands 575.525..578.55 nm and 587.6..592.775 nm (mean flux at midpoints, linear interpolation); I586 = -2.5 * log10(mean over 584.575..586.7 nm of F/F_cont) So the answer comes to -0.05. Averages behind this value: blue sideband 15.2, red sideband 13.9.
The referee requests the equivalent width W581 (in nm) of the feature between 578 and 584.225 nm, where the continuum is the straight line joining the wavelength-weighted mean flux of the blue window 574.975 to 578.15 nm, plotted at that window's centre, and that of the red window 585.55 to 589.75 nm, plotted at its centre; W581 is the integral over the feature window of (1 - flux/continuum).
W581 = -0.34 nm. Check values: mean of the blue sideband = 15.3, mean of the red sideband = 14.1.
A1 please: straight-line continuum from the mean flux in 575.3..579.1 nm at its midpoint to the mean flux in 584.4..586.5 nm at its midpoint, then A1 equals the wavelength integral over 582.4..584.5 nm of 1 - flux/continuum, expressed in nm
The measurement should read -0.11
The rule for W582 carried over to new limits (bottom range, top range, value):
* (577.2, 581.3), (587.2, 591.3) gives 0.93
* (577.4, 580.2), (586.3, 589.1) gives 0.98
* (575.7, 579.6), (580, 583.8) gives 1.06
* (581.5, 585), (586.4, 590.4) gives 0.89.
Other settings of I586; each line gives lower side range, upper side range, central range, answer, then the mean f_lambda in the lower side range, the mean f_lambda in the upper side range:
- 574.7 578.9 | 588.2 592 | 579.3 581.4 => -0.07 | 15.2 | 13.6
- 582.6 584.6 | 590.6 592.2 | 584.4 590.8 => 0.07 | 16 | 14.6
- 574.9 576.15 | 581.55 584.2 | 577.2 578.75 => 0.04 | 15.3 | 15.8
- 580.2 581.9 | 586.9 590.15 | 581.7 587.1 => -0.05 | 15.7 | 13.7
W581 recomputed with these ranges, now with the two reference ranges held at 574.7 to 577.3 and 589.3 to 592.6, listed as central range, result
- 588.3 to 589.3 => 0.09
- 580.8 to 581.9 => -0.06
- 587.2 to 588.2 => -0.04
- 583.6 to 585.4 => -0.14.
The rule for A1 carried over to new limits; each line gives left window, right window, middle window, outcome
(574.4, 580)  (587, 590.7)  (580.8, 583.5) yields -0.22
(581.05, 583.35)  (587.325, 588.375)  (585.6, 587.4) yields 0.02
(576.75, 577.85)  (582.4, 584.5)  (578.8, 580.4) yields 0.01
